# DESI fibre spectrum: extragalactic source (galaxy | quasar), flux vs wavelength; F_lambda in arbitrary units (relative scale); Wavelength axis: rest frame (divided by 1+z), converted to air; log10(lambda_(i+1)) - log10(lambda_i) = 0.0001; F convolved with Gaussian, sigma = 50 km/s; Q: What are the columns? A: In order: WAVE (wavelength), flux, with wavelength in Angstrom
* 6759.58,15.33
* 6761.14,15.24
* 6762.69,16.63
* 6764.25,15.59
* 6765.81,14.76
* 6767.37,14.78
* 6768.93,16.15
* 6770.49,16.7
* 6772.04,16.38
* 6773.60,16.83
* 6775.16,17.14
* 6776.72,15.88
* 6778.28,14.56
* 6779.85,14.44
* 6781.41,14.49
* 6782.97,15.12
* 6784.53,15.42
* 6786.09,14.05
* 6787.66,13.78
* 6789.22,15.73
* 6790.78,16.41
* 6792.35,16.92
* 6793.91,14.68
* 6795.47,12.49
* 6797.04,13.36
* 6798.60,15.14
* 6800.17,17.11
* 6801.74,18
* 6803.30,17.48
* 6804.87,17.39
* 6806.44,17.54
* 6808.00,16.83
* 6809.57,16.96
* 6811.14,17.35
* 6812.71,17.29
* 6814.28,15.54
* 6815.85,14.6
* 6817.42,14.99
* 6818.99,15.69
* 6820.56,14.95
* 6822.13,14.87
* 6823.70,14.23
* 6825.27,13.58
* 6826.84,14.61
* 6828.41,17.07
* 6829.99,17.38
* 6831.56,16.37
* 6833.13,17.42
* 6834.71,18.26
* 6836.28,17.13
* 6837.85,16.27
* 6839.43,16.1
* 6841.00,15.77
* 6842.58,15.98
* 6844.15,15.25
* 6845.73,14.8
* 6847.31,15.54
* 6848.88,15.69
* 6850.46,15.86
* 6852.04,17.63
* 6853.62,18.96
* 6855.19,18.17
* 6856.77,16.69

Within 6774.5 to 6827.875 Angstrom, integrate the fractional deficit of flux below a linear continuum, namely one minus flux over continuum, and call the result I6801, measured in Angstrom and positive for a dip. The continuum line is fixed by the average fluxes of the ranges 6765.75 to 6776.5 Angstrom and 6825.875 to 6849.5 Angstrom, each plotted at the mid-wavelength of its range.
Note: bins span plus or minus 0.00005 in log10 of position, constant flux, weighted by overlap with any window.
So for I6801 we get 2.2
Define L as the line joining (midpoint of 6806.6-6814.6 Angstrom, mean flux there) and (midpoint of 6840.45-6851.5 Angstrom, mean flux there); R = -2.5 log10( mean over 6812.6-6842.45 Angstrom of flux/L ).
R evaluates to 0.03 mag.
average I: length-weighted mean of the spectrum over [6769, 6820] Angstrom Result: 15.8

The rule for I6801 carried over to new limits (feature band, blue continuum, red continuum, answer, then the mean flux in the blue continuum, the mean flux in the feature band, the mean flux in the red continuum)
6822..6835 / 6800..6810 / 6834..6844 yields 0.6 Angstrom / 17.4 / 15.9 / 16.5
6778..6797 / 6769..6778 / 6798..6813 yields 2.2 Angstrom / 16.5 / 14.8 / 17.1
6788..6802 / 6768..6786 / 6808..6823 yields 0.3 Angstrom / 15.7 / 15.4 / 15.8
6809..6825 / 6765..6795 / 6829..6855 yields 0.5 Angstrom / 15.5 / 15.6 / 16.6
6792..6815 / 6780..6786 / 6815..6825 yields -2.2 Angstrom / 14.9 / 16.3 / 14.8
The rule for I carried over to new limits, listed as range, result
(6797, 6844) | 16.2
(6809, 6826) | 15.4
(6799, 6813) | 17.3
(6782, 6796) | 15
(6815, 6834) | 15.5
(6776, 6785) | 15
